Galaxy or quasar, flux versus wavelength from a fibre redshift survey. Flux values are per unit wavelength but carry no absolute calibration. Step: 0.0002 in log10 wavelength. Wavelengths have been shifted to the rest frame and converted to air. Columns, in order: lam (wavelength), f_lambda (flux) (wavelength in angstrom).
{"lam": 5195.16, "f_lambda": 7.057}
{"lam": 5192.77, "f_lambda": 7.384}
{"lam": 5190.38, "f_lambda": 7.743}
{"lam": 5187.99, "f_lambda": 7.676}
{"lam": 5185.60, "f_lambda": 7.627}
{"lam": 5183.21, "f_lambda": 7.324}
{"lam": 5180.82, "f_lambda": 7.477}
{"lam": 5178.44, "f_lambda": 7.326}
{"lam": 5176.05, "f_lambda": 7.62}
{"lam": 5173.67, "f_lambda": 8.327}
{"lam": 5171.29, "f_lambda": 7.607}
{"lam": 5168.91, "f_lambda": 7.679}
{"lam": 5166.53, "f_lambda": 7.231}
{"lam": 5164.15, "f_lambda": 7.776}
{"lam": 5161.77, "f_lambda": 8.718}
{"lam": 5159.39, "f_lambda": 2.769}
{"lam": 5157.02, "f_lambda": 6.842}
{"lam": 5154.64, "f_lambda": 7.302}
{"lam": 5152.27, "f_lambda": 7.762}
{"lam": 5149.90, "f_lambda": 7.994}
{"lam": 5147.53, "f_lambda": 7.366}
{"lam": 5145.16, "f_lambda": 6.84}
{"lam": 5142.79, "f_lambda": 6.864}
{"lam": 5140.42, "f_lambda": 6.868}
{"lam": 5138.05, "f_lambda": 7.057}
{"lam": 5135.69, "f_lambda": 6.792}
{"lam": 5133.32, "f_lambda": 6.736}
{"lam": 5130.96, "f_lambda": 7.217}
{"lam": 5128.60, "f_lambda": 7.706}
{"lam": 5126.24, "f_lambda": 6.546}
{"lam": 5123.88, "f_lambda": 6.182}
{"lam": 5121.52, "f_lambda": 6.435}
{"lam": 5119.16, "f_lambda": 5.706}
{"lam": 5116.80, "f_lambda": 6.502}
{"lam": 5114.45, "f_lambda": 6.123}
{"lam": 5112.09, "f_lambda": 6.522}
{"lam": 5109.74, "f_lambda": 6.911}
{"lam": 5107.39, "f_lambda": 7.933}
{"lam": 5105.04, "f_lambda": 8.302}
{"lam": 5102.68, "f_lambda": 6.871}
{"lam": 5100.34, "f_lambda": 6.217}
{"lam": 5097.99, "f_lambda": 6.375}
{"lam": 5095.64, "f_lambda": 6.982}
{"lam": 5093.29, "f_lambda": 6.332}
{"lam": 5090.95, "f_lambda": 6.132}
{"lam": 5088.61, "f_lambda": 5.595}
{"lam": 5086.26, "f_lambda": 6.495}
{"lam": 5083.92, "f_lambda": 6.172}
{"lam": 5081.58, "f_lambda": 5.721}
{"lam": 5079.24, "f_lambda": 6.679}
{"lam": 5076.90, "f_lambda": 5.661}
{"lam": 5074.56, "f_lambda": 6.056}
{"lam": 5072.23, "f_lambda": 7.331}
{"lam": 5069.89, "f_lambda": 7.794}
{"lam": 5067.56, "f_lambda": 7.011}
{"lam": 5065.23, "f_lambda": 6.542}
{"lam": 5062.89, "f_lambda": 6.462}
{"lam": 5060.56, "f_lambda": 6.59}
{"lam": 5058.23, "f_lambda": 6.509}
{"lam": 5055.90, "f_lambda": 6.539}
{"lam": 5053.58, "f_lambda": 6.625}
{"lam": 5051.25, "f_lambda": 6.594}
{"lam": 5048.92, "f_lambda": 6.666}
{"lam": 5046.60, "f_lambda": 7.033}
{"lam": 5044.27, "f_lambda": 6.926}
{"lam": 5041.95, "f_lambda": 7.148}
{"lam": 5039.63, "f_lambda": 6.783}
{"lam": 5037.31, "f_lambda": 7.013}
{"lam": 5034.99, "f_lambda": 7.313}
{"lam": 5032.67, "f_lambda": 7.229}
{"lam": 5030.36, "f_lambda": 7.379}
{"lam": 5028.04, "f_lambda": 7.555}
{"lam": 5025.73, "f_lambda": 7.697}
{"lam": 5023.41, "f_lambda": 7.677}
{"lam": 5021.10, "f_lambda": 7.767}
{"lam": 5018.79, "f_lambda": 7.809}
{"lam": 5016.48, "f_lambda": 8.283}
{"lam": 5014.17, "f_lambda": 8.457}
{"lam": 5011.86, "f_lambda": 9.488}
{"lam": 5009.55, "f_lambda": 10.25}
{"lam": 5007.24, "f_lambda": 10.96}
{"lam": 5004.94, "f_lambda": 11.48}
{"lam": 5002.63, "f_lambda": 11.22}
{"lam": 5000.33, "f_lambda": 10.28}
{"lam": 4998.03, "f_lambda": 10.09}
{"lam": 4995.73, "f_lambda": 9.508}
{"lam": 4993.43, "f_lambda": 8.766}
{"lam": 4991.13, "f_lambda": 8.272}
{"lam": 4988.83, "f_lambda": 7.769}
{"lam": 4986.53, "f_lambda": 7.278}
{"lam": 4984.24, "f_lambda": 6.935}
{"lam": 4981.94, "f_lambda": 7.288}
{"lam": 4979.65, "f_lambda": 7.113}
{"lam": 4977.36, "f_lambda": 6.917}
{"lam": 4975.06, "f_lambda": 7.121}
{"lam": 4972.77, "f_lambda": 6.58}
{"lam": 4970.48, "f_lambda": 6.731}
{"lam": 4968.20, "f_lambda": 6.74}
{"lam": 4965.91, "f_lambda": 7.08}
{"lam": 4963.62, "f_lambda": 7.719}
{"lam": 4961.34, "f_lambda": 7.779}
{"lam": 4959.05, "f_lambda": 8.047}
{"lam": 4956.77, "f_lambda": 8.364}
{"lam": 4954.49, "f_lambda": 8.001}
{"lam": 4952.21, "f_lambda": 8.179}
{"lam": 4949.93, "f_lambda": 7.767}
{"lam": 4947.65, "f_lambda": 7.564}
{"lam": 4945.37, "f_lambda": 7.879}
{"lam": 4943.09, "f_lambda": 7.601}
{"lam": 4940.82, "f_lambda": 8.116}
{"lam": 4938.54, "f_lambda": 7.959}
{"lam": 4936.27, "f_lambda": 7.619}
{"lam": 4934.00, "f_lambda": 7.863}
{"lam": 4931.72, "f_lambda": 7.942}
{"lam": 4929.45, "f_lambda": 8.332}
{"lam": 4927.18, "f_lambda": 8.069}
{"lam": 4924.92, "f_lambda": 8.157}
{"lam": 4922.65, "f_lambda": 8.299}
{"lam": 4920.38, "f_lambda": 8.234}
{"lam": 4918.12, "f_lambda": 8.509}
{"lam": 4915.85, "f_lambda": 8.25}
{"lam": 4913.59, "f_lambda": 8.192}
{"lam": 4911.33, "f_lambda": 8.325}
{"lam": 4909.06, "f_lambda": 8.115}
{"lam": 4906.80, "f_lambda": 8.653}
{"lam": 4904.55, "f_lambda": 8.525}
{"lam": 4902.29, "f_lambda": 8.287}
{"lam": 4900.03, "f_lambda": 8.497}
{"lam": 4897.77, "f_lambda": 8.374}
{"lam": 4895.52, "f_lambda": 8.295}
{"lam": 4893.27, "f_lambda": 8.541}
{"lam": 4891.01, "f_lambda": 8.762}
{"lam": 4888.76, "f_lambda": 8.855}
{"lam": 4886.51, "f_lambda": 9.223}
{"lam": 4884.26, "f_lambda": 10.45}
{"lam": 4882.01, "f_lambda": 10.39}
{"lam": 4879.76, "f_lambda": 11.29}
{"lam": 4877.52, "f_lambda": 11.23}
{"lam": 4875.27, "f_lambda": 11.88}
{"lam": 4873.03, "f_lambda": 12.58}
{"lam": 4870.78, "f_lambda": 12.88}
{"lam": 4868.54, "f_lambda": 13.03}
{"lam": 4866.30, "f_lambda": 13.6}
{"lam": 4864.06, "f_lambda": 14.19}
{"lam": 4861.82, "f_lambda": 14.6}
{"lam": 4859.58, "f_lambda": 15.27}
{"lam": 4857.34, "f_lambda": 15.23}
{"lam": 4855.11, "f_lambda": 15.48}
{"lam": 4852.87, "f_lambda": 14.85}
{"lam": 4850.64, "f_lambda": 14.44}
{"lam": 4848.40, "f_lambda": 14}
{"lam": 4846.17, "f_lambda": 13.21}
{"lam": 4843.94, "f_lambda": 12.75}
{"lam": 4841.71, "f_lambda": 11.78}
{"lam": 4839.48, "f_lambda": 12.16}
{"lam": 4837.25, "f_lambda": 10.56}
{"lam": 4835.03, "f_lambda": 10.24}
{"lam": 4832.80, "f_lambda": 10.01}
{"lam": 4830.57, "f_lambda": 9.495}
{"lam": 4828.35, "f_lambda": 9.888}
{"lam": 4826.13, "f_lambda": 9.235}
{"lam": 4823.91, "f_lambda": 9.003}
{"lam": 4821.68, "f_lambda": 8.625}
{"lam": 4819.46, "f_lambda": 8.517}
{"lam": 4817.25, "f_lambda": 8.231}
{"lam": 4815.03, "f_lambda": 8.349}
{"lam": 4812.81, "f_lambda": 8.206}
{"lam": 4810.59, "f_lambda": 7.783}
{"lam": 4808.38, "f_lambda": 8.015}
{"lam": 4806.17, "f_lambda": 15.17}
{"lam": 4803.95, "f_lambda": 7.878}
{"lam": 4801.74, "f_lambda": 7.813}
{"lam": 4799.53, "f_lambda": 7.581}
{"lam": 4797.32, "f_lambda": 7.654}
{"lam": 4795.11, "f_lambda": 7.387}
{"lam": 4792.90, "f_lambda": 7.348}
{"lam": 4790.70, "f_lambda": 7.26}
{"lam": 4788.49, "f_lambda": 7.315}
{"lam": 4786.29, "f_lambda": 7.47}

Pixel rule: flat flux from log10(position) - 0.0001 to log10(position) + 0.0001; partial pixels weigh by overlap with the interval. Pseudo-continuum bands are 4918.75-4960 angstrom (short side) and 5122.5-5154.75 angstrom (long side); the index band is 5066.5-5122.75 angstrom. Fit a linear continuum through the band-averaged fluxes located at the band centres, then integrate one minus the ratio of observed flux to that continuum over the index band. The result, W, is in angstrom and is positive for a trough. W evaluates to 5.5 angstrom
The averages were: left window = 8.01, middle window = 6.58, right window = 7.08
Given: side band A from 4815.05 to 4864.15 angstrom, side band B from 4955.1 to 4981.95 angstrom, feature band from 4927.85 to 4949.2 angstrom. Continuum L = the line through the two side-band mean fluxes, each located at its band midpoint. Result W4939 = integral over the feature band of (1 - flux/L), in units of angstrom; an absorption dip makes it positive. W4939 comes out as 1.2 angstrom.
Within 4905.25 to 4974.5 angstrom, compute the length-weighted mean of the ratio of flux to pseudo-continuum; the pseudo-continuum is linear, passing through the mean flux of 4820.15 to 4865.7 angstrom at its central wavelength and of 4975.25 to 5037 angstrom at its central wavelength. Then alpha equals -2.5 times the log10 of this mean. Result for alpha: 0.26 mag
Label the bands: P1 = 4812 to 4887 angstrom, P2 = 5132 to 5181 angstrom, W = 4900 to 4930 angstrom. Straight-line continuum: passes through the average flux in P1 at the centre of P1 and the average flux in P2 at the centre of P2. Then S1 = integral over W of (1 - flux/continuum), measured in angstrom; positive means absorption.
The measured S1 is 6.7 angstrom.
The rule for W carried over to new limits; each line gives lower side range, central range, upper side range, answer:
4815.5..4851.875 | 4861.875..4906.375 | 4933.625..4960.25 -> -4.69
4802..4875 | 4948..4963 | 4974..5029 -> 2.27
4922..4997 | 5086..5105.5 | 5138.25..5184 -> 2.29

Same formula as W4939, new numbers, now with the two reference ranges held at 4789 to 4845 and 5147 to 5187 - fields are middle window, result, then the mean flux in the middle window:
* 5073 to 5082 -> 2.0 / 6.11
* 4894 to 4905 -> 0.5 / 8.39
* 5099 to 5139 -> 4.2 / 6.81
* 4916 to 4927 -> 0.5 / 8.28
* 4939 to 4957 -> 1.3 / 7.91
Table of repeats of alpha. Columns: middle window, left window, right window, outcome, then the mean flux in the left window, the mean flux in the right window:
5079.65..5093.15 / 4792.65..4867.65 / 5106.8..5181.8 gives 0.260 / 10.9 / 7.02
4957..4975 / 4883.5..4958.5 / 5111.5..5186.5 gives 0.106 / 8.28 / 7.03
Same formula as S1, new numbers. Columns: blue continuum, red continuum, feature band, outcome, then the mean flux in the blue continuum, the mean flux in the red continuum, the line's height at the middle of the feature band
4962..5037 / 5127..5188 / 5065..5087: 3.4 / 8.2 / 7.24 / 7.73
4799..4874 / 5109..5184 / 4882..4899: 2.5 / 11.3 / 7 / 10.6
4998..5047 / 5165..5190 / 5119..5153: 3.7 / 8.43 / 7.6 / 7.82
